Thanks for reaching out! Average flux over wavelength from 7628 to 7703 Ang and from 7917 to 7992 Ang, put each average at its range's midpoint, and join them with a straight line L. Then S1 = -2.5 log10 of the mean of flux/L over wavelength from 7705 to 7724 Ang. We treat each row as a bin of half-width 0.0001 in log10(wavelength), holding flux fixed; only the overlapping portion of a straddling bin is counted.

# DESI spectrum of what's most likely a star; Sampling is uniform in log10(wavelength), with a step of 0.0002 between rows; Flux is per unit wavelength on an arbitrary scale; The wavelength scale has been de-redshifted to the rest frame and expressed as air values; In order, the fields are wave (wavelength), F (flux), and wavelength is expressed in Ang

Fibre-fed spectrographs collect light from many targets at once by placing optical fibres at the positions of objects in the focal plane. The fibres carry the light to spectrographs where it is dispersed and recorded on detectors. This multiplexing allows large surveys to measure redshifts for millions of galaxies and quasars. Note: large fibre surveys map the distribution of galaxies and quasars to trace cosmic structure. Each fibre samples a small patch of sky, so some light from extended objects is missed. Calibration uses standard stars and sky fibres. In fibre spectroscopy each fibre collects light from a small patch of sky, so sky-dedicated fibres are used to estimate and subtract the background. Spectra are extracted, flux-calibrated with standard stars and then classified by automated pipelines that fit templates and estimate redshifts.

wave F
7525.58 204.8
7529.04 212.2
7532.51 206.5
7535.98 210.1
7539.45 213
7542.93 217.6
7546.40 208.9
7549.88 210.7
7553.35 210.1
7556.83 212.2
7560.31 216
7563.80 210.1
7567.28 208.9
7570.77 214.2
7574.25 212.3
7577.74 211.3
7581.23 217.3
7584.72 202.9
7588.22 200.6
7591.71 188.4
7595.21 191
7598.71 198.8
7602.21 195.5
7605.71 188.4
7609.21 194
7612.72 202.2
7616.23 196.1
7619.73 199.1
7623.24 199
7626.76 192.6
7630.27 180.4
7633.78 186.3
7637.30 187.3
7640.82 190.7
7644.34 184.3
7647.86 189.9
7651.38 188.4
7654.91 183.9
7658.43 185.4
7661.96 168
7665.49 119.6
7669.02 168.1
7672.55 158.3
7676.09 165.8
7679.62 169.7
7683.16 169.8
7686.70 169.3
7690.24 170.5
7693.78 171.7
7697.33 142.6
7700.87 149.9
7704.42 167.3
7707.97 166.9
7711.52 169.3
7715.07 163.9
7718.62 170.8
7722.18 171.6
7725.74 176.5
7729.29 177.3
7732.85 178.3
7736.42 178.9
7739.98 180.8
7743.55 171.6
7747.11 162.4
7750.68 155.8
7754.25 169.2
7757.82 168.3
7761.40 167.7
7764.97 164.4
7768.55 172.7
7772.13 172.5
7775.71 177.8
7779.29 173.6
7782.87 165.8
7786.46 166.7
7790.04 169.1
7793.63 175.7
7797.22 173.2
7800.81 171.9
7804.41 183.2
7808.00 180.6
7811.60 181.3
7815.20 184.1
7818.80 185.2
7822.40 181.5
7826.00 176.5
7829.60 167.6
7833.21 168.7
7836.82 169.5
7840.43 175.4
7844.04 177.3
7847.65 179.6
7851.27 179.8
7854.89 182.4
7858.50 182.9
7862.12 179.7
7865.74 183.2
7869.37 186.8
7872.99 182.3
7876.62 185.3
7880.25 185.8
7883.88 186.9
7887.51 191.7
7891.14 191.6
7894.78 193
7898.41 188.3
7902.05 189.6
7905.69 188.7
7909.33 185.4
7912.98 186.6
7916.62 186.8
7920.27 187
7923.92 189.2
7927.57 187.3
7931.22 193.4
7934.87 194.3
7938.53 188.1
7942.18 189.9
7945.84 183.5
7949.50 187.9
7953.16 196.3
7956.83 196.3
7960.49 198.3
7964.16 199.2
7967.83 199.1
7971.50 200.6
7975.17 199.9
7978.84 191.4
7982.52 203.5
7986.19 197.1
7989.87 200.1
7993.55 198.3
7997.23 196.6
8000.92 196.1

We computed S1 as 0.04 mag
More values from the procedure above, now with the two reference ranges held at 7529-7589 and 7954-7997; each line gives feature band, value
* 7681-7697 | 0.23 mag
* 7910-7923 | 0.08 mag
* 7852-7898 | 0.09 mag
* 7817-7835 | 0.15 mag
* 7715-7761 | 0.20 mag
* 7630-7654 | 0.12 mag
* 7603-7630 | 0.08 mag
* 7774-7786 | 0.19 mag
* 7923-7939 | 0.05 mag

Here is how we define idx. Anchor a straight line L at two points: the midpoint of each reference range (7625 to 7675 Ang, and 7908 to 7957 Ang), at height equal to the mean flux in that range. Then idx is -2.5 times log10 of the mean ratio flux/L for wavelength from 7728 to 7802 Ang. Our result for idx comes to 0.07 mag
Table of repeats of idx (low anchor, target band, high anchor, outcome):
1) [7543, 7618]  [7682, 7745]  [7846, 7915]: 0.16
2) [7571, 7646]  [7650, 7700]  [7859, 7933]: 0.17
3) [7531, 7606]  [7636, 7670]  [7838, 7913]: 0.14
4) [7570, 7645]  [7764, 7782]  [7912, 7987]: 0.14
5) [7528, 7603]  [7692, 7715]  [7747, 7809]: 0.14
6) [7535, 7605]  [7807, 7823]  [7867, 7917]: 0.06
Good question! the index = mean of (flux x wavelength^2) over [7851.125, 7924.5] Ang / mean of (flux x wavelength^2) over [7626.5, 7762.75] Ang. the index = 1.14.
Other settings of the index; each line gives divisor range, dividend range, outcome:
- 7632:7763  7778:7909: 1.10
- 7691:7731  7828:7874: 1.11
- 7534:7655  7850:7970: 1.02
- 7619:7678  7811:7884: 1.06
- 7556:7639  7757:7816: 0.91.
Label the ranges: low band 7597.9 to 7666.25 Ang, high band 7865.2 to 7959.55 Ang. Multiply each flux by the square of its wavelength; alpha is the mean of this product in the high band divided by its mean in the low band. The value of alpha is 1.1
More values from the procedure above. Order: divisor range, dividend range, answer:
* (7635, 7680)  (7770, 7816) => 1.04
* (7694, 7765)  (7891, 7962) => 1.19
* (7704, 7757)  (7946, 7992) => 1.23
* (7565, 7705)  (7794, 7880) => 1.02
